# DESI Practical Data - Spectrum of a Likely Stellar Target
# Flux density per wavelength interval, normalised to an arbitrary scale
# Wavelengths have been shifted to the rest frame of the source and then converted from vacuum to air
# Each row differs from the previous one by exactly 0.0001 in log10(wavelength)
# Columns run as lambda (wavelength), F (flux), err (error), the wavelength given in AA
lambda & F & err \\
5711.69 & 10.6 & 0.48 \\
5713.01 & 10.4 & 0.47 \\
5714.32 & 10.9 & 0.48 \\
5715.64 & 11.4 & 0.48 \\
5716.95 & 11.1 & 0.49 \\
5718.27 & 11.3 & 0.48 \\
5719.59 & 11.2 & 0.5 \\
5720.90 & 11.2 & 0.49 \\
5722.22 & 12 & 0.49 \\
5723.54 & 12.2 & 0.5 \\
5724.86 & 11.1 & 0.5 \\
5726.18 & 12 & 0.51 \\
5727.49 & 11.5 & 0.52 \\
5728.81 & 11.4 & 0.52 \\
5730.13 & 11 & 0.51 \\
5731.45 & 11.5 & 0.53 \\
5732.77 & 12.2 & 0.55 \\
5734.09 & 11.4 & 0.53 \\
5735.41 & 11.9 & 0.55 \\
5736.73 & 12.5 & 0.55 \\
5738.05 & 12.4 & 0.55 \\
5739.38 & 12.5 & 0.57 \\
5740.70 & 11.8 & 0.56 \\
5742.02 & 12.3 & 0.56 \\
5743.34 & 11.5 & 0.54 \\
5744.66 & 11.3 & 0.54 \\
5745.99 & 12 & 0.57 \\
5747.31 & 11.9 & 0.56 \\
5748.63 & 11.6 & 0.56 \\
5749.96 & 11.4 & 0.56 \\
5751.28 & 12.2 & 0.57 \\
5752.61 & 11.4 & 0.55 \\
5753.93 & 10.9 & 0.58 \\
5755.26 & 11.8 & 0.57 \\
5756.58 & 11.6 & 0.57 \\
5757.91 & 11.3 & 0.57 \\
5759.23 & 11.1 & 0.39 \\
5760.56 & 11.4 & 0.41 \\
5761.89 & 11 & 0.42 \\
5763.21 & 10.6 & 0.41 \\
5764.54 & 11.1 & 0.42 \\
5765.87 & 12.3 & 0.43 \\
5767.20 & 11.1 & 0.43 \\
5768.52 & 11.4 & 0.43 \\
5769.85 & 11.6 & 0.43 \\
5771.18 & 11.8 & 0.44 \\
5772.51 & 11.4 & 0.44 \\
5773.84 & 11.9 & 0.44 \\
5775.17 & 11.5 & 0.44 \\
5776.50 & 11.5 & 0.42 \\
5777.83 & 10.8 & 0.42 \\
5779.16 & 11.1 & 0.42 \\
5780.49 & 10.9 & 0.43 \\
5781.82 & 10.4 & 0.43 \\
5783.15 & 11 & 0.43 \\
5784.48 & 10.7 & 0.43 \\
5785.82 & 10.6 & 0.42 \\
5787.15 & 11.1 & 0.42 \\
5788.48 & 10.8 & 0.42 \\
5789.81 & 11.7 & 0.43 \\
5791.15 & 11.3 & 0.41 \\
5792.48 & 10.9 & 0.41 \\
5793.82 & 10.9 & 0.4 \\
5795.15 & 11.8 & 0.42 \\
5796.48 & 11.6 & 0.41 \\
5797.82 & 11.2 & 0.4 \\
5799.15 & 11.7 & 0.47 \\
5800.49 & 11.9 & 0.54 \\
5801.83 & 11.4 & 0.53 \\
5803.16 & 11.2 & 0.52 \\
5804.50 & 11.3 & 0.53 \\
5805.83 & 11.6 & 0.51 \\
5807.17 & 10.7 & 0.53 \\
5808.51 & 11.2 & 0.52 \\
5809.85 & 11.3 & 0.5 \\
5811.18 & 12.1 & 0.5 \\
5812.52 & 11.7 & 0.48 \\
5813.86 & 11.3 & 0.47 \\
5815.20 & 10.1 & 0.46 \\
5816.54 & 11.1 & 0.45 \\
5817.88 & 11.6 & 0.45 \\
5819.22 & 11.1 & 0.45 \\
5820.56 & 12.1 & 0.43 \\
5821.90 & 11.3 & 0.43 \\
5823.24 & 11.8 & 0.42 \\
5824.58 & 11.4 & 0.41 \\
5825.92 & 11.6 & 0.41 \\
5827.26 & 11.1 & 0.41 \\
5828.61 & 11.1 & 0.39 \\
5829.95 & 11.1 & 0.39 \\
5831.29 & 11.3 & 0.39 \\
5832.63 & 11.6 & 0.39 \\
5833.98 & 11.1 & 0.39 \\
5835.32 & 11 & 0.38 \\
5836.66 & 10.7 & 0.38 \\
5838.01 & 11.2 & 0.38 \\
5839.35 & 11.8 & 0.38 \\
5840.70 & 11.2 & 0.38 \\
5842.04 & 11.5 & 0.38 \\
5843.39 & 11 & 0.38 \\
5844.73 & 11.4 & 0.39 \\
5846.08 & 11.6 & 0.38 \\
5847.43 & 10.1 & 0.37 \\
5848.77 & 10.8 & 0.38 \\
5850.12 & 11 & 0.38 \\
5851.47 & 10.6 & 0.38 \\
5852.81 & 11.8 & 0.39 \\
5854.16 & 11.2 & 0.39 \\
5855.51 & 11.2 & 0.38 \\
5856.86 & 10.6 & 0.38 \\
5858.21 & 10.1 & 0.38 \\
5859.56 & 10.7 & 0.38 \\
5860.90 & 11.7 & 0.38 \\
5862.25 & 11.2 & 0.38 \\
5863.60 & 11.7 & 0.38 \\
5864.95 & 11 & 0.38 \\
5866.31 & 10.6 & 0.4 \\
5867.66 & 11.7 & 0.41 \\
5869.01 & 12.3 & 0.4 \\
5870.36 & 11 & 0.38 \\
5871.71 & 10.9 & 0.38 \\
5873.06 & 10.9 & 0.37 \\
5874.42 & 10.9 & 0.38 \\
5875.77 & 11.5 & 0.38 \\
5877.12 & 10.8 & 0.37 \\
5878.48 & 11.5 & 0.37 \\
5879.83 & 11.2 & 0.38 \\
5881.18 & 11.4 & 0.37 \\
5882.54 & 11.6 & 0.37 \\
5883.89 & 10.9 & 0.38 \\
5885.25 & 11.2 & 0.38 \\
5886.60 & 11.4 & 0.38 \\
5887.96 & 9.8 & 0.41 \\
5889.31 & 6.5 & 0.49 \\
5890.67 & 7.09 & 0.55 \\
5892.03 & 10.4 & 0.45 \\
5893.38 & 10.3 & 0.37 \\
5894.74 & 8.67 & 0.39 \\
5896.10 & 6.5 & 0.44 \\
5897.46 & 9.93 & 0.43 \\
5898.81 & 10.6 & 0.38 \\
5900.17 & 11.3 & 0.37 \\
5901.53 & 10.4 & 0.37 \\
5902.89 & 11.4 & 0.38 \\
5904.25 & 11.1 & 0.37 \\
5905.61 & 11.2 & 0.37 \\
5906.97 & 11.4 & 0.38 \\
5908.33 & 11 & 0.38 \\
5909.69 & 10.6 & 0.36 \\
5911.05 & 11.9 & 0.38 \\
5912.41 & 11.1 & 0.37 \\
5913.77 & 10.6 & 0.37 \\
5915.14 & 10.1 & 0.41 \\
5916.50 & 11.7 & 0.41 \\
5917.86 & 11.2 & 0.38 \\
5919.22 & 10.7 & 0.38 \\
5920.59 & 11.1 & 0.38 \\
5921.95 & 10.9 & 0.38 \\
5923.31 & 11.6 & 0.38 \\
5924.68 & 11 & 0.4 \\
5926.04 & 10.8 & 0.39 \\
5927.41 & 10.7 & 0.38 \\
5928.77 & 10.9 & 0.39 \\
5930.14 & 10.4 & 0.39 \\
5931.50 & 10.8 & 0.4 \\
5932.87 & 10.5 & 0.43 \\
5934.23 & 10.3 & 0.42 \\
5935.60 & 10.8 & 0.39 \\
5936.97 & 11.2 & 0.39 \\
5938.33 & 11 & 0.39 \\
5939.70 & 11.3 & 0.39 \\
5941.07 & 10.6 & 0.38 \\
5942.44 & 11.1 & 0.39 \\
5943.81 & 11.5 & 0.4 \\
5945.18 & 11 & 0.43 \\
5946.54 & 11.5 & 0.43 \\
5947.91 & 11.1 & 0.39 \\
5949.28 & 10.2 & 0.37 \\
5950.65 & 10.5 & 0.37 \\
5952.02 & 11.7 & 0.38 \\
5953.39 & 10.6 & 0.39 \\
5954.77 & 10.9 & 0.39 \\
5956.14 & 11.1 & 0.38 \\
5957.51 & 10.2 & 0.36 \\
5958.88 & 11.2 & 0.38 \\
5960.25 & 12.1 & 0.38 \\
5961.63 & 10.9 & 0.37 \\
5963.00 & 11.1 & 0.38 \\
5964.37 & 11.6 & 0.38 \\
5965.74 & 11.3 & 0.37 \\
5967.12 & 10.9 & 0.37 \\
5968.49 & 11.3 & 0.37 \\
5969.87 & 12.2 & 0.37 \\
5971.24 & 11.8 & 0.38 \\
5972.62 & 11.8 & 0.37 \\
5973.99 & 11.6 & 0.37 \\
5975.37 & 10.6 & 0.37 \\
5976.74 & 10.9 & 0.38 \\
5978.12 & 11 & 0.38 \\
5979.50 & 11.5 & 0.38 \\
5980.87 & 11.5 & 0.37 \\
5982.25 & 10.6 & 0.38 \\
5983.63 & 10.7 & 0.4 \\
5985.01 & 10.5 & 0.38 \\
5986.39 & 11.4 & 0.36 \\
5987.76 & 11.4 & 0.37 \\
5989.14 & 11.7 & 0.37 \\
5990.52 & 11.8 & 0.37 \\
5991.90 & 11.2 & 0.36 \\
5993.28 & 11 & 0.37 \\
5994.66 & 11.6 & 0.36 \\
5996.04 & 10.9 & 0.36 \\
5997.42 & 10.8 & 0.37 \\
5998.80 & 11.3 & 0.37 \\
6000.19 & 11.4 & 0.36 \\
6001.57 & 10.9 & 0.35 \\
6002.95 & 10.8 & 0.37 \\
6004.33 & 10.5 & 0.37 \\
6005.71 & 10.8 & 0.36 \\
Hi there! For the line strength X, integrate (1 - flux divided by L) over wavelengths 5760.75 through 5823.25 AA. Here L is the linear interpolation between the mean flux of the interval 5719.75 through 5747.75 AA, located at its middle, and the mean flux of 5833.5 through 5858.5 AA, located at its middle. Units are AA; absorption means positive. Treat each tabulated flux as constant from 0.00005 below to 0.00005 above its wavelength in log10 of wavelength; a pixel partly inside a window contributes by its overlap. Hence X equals 0.7 AA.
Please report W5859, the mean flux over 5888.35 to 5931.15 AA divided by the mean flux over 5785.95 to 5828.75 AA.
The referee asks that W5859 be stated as 0.92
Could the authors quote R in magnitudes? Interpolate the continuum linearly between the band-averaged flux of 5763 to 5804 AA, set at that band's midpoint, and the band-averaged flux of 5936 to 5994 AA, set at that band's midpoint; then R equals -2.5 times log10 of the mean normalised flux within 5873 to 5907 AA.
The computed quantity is 0.09 mag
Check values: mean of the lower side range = 11.3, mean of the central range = 10.3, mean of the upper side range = 11.2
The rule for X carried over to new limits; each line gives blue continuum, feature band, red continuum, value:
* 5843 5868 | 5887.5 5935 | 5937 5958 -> 2.5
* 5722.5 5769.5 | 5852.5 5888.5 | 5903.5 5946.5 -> 0.1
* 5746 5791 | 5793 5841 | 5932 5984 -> -0.4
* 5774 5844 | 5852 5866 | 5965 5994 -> 0.2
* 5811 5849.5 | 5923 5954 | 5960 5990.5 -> 1.0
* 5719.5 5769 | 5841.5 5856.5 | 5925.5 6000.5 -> 0.4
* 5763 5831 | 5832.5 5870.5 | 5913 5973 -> 0.2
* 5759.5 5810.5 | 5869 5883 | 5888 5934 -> -0.7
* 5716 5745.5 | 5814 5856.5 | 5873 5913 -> -1.2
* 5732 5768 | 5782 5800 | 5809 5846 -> 0.5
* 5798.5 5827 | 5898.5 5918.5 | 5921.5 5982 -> 0.2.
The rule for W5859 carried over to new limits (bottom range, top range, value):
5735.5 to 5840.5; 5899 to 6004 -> 0.97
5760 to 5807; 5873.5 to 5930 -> 0.94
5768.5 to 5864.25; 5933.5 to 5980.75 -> 0.99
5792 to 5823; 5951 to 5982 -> 0.99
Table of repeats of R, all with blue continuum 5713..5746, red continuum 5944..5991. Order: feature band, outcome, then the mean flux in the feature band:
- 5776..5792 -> 0.05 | 11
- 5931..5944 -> 0.03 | 10.9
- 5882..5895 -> 0.16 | 9.8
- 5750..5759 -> 0.01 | 11.5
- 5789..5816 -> 0.01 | 11.3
